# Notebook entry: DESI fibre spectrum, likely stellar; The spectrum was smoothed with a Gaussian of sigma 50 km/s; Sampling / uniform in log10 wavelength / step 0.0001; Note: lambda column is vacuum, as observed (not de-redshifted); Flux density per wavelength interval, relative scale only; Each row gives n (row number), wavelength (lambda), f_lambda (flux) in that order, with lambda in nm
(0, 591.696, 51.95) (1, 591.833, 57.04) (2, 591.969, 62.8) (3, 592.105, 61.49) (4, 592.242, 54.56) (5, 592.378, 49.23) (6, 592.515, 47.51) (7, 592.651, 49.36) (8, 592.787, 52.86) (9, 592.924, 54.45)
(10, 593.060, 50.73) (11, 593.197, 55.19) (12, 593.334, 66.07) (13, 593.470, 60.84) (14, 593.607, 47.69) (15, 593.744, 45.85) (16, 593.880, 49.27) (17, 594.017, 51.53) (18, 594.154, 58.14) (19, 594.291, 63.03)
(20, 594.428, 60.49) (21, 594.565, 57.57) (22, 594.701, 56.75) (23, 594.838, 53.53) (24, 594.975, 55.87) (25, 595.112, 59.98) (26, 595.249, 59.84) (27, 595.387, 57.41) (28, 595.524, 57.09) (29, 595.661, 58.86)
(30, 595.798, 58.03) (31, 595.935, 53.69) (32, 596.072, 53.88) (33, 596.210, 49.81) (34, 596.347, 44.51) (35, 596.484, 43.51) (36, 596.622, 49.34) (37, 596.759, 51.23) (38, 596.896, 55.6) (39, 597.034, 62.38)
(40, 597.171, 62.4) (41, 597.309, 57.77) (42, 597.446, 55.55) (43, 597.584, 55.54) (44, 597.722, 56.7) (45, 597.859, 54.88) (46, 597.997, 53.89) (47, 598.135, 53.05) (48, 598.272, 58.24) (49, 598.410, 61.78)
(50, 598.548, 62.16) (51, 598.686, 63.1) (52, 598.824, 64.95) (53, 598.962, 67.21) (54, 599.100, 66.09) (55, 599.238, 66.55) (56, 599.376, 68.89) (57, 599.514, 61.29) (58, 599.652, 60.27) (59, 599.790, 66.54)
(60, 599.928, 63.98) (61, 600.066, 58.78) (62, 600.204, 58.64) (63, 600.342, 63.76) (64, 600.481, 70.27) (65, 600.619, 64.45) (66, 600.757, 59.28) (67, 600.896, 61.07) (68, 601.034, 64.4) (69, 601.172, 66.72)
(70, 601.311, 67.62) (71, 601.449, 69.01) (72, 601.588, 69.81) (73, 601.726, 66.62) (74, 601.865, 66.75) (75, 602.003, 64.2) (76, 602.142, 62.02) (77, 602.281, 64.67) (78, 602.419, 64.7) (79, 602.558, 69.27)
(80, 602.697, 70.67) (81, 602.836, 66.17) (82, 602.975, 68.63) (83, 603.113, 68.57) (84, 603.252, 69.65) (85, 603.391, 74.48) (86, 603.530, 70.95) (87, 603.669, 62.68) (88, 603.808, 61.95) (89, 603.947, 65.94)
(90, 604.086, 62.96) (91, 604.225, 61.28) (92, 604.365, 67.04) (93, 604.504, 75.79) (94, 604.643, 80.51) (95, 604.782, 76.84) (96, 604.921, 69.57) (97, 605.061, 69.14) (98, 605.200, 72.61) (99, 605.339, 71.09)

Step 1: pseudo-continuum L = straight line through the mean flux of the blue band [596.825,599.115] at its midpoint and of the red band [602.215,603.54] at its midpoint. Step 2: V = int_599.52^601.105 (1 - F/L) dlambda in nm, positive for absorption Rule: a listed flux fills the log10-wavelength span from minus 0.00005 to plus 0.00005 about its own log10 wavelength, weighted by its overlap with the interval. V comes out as 0.02 nm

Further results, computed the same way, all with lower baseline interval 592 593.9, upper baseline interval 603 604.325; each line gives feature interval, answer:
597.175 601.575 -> -0.05 nm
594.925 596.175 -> -0.01 nm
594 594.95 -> -0.04 nm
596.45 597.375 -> 0.05 nm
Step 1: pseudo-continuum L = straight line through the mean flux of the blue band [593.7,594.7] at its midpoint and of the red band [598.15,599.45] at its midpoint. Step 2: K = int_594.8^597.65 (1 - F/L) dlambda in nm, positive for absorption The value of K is 0.20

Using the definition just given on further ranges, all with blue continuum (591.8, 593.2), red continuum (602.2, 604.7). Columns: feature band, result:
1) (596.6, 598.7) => 0.12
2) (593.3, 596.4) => 0.08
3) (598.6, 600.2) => -0.03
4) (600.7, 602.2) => 0.00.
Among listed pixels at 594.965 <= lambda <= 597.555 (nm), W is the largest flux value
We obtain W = 62.4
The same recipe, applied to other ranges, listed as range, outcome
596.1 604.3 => 74.48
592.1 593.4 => 66.07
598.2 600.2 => 68.89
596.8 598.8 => 63.1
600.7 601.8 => 69.81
